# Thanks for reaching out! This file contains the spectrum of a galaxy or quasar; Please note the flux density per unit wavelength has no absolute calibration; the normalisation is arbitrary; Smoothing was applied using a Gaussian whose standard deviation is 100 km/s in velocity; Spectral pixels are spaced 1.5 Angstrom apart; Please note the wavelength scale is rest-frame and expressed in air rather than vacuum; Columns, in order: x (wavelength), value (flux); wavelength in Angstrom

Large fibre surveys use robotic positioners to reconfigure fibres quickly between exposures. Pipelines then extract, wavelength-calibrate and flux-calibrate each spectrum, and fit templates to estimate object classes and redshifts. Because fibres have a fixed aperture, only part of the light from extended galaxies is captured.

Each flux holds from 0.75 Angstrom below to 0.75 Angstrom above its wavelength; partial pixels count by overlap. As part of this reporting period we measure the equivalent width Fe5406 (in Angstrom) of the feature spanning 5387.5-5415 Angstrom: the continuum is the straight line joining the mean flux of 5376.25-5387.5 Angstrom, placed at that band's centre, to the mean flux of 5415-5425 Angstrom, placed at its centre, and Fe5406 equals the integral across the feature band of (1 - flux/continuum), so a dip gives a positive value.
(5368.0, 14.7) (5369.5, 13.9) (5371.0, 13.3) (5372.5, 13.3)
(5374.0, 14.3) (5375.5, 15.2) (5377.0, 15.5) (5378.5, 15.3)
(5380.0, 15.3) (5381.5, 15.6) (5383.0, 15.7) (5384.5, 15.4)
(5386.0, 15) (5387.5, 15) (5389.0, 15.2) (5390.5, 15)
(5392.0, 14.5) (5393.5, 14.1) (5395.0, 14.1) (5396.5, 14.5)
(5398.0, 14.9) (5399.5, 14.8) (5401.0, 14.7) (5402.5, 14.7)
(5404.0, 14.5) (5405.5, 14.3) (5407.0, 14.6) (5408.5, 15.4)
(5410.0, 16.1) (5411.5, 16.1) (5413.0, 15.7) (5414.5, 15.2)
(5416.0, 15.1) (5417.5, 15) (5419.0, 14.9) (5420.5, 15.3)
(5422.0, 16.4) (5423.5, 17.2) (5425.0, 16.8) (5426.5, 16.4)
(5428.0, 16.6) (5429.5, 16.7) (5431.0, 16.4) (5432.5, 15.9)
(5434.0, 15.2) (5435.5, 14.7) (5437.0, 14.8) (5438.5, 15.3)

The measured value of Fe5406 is 1.1 Angstrom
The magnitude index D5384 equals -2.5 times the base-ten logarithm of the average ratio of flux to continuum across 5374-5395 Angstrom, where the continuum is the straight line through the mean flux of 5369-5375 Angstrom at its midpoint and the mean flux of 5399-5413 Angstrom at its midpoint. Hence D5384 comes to -0.06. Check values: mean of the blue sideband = 13.8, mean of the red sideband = 15.1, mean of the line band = 15.1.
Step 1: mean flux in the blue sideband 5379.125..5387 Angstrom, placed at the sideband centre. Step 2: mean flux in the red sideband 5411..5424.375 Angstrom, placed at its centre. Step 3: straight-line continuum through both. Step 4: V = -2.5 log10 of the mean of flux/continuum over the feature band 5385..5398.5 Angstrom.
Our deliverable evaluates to 0.05 mag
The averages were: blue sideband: 15.4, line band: 14.7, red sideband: 15.7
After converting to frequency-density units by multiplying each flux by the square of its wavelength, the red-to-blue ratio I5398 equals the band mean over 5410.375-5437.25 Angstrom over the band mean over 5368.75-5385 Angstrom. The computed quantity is 1.09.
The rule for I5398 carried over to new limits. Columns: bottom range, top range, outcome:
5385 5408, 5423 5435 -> 1.13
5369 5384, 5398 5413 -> 1.03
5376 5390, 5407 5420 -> 1.02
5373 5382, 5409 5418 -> 1.04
